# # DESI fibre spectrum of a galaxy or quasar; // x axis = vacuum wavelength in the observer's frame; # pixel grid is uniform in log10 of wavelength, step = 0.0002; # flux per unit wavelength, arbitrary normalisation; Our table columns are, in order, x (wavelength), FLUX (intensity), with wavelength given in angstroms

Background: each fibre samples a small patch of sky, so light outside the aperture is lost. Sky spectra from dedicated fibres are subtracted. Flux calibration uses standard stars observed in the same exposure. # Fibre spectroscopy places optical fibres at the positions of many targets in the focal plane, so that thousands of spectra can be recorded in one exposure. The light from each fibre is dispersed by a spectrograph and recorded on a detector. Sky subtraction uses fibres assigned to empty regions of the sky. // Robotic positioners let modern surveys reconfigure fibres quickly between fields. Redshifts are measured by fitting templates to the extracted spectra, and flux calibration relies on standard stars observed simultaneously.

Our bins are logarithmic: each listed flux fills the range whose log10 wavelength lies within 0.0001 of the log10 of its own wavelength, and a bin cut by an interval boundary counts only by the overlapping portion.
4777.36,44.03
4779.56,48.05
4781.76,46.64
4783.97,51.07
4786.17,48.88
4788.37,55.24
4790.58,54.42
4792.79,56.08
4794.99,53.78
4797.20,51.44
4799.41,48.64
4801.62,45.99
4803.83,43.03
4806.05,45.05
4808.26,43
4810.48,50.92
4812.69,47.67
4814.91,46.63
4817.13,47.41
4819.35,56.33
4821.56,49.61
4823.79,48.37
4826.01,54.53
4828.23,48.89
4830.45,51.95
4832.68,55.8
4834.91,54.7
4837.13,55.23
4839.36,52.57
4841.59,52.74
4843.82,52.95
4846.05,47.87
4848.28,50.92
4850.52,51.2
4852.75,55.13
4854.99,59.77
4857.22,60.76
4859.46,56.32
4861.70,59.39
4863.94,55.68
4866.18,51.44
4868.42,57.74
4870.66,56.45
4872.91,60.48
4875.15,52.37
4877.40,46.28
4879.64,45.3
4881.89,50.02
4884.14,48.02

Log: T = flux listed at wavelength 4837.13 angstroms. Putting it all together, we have 55.23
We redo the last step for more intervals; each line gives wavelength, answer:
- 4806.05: 45.05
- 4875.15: 52.37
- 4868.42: 57.74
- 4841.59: 52.74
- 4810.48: 50.92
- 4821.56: 49.61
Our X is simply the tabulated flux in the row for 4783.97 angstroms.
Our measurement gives 51.07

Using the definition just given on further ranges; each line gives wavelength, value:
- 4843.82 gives 52.95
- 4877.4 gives 46.28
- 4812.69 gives 47.67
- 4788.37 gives 55.24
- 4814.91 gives 46.63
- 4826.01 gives 54.53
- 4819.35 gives 56.33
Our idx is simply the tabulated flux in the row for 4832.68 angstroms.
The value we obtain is 55.8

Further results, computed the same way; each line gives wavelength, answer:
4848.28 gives 50.92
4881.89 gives 50.02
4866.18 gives 51.44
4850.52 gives 51.2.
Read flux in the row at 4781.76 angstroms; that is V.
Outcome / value 46.64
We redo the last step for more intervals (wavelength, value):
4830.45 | 51.95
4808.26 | 43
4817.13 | 47.41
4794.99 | 53.78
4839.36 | 52.57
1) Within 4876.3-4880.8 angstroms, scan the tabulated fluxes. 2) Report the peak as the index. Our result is 46.28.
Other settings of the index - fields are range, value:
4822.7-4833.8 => 55.8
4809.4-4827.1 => 56.33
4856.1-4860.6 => 60.76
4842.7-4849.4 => 52.95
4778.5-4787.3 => 51.07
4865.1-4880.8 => 60.48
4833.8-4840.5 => 55.23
